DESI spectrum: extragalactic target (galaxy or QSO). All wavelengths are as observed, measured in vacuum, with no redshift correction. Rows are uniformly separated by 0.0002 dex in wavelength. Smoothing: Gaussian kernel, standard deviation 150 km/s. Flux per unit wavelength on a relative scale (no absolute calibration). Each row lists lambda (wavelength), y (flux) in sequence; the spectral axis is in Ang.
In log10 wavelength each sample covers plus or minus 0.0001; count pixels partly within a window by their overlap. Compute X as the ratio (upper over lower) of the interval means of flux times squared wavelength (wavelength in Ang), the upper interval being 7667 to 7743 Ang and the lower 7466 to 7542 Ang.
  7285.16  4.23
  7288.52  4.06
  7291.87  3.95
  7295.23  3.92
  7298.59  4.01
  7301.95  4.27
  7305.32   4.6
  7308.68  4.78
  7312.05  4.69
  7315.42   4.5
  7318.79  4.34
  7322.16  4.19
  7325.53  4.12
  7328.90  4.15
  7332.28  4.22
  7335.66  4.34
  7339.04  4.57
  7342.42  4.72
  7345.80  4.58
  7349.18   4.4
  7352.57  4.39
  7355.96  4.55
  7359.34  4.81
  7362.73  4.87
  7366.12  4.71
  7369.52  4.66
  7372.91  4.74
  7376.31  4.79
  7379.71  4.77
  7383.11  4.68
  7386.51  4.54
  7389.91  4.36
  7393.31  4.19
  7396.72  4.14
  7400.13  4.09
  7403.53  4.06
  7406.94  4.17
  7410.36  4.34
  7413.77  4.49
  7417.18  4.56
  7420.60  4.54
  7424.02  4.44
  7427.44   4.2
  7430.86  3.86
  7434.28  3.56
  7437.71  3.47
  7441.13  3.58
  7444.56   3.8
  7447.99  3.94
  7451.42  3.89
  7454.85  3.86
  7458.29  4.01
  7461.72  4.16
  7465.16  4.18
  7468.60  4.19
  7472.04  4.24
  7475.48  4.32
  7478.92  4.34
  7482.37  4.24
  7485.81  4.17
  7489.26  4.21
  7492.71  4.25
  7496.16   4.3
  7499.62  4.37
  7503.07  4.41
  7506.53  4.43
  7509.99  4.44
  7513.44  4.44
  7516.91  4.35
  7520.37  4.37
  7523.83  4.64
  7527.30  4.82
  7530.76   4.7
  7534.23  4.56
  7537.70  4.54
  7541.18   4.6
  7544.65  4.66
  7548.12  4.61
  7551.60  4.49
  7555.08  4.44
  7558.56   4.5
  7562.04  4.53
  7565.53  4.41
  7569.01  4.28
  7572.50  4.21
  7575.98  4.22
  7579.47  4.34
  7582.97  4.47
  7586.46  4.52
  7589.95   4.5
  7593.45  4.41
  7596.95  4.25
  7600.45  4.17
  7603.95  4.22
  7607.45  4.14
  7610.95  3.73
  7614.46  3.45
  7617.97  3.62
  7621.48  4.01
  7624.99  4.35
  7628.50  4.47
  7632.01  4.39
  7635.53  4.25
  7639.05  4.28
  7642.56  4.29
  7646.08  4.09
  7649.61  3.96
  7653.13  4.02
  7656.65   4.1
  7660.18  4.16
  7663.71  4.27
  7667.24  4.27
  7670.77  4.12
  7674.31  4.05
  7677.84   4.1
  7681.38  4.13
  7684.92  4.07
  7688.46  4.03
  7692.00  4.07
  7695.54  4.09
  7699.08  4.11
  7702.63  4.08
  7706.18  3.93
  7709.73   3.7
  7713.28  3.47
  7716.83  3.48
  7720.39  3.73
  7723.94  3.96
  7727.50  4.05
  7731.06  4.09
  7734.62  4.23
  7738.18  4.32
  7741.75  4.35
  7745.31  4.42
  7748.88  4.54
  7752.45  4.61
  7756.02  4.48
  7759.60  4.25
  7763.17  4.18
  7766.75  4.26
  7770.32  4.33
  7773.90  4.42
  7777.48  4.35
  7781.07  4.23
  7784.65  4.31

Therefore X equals 0.96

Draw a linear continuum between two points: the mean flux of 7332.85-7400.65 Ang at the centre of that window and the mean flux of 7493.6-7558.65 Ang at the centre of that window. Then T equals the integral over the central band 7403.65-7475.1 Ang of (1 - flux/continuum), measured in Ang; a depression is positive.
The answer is 7.1 Ang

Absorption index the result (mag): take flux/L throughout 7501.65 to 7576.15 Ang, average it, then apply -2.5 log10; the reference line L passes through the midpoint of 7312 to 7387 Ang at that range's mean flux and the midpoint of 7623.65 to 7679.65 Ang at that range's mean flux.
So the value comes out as -0.041 mag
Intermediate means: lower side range 4.53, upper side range 4.2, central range 4.49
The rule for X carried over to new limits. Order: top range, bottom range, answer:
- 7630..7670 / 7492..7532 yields 0.97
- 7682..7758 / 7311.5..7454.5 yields 1.03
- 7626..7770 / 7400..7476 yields 1.09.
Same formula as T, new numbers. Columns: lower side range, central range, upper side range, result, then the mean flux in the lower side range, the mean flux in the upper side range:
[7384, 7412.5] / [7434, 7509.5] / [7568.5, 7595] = 3.5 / 4.25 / 4.37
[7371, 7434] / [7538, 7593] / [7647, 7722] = -4.0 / 4.37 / 4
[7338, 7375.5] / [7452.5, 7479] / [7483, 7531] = 1.9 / 4.64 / 4.41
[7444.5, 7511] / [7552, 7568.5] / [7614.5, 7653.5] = -1.2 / 4.19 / 4.13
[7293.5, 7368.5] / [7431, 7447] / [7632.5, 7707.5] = 2.6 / 4.44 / 4.12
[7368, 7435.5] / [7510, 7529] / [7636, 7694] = -1.1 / 4.36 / 4.13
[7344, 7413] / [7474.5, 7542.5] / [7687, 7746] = -2.0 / 4.49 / 4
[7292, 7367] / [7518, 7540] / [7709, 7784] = -1.5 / 4.43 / 4.17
